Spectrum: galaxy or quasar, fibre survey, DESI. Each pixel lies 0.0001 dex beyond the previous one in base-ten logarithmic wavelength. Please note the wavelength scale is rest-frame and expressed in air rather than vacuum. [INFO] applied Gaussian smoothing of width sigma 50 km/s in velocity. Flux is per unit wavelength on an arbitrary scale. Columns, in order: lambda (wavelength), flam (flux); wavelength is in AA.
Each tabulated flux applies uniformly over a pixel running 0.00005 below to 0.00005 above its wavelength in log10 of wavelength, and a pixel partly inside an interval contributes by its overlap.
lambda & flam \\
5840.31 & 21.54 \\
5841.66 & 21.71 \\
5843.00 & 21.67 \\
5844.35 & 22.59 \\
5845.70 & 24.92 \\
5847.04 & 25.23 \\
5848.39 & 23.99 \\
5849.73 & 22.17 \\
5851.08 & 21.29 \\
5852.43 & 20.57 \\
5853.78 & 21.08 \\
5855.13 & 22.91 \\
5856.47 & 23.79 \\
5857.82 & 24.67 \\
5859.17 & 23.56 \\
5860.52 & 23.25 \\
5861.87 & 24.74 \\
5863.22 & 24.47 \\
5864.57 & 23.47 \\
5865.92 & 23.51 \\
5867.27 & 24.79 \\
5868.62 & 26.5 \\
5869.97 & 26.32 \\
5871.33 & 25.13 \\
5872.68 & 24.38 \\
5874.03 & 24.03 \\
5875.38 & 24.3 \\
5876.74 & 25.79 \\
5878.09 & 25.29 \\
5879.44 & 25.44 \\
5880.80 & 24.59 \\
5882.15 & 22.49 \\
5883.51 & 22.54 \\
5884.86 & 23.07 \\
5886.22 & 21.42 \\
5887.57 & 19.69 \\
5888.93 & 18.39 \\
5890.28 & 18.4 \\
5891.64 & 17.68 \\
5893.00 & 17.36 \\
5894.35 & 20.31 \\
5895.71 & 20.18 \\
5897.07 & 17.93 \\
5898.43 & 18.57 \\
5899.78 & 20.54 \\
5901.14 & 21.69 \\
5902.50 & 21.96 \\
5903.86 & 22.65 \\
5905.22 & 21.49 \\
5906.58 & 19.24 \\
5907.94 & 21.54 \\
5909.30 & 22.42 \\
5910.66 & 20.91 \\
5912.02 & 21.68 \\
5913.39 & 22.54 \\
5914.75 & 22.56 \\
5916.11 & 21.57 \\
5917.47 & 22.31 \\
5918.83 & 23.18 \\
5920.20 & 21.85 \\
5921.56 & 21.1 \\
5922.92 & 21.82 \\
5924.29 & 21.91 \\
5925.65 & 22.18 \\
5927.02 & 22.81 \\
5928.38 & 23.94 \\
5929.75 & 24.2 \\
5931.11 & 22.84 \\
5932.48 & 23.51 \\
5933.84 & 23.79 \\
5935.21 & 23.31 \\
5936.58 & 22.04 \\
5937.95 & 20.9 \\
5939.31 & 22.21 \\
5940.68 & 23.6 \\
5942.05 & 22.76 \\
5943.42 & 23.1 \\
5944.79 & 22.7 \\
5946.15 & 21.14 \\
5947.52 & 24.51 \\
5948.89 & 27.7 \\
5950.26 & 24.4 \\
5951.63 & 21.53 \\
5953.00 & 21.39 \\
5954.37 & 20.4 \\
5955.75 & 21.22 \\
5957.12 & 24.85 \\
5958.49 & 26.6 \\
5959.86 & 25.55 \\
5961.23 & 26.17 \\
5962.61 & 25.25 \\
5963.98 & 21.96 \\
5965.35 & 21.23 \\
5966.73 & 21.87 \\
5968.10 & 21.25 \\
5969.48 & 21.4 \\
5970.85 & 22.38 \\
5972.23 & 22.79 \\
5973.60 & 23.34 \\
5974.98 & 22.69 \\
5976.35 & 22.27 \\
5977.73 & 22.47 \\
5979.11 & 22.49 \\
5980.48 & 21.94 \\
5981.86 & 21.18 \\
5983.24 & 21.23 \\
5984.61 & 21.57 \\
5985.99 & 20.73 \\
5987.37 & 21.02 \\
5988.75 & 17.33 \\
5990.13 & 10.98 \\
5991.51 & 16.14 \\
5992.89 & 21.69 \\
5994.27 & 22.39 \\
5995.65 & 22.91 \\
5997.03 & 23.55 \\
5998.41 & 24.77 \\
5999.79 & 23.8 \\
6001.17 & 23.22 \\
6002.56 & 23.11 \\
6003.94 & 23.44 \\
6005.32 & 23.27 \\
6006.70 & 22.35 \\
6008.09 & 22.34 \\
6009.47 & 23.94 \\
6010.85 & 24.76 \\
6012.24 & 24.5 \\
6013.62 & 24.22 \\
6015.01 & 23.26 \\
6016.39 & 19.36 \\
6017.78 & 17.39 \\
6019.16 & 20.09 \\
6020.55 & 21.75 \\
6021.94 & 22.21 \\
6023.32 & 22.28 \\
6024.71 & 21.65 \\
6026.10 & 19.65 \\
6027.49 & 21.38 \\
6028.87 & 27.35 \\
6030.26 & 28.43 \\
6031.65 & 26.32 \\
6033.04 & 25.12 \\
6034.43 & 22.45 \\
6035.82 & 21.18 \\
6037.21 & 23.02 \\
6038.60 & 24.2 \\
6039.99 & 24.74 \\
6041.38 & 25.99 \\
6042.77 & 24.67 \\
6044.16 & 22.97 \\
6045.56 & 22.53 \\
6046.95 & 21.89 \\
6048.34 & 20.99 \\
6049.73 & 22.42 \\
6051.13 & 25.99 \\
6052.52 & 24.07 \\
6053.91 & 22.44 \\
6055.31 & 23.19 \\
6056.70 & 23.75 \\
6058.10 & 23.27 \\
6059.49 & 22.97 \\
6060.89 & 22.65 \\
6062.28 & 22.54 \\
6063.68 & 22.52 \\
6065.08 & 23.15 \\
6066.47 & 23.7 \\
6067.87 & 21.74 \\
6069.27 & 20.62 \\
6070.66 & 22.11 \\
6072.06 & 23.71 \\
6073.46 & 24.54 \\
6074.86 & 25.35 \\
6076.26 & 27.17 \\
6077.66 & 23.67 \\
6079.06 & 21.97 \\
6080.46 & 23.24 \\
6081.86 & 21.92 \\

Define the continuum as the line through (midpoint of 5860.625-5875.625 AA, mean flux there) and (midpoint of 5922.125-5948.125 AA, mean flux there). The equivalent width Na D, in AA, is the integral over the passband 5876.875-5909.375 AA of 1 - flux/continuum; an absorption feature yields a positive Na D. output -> 3.9 AA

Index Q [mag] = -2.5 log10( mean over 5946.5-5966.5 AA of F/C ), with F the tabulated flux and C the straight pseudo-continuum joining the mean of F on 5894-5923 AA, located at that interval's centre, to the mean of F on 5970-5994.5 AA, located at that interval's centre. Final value -0.132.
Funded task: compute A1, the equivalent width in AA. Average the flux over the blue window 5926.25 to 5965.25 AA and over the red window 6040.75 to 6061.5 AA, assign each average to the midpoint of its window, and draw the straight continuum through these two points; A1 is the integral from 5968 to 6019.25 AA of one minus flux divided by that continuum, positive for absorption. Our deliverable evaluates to 3.3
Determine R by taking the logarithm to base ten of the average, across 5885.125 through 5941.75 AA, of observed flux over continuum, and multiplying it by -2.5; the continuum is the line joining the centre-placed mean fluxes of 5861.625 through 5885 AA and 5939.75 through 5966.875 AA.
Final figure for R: 0.12 mag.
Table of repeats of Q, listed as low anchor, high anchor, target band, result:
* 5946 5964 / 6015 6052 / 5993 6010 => 0.01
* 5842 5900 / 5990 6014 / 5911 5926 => 0.03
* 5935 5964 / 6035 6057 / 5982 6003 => 0.12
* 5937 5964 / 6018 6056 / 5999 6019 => 0.03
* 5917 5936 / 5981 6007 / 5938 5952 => -0.05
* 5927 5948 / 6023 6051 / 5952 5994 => 0.07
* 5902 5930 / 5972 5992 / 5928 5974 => -0.09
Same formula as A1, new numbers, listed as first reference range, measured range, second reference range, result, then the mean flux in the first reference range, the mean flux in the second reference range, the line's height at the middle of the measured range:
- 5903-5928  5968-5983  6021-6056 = 0.3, 21.9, 23.5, 22.7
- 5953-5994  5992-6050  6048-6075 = -1.5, 21.7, 23.1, 22.4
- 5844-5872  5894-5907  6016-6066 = 1.7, 23.8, 23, 23.6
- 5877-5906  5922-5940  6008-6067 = -0.9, 21.1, 23.1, 21.6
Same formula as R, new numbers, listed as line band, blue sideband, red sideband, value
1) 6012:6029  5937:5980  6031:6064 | 0.077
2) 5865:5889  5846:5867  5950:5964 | -0.024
